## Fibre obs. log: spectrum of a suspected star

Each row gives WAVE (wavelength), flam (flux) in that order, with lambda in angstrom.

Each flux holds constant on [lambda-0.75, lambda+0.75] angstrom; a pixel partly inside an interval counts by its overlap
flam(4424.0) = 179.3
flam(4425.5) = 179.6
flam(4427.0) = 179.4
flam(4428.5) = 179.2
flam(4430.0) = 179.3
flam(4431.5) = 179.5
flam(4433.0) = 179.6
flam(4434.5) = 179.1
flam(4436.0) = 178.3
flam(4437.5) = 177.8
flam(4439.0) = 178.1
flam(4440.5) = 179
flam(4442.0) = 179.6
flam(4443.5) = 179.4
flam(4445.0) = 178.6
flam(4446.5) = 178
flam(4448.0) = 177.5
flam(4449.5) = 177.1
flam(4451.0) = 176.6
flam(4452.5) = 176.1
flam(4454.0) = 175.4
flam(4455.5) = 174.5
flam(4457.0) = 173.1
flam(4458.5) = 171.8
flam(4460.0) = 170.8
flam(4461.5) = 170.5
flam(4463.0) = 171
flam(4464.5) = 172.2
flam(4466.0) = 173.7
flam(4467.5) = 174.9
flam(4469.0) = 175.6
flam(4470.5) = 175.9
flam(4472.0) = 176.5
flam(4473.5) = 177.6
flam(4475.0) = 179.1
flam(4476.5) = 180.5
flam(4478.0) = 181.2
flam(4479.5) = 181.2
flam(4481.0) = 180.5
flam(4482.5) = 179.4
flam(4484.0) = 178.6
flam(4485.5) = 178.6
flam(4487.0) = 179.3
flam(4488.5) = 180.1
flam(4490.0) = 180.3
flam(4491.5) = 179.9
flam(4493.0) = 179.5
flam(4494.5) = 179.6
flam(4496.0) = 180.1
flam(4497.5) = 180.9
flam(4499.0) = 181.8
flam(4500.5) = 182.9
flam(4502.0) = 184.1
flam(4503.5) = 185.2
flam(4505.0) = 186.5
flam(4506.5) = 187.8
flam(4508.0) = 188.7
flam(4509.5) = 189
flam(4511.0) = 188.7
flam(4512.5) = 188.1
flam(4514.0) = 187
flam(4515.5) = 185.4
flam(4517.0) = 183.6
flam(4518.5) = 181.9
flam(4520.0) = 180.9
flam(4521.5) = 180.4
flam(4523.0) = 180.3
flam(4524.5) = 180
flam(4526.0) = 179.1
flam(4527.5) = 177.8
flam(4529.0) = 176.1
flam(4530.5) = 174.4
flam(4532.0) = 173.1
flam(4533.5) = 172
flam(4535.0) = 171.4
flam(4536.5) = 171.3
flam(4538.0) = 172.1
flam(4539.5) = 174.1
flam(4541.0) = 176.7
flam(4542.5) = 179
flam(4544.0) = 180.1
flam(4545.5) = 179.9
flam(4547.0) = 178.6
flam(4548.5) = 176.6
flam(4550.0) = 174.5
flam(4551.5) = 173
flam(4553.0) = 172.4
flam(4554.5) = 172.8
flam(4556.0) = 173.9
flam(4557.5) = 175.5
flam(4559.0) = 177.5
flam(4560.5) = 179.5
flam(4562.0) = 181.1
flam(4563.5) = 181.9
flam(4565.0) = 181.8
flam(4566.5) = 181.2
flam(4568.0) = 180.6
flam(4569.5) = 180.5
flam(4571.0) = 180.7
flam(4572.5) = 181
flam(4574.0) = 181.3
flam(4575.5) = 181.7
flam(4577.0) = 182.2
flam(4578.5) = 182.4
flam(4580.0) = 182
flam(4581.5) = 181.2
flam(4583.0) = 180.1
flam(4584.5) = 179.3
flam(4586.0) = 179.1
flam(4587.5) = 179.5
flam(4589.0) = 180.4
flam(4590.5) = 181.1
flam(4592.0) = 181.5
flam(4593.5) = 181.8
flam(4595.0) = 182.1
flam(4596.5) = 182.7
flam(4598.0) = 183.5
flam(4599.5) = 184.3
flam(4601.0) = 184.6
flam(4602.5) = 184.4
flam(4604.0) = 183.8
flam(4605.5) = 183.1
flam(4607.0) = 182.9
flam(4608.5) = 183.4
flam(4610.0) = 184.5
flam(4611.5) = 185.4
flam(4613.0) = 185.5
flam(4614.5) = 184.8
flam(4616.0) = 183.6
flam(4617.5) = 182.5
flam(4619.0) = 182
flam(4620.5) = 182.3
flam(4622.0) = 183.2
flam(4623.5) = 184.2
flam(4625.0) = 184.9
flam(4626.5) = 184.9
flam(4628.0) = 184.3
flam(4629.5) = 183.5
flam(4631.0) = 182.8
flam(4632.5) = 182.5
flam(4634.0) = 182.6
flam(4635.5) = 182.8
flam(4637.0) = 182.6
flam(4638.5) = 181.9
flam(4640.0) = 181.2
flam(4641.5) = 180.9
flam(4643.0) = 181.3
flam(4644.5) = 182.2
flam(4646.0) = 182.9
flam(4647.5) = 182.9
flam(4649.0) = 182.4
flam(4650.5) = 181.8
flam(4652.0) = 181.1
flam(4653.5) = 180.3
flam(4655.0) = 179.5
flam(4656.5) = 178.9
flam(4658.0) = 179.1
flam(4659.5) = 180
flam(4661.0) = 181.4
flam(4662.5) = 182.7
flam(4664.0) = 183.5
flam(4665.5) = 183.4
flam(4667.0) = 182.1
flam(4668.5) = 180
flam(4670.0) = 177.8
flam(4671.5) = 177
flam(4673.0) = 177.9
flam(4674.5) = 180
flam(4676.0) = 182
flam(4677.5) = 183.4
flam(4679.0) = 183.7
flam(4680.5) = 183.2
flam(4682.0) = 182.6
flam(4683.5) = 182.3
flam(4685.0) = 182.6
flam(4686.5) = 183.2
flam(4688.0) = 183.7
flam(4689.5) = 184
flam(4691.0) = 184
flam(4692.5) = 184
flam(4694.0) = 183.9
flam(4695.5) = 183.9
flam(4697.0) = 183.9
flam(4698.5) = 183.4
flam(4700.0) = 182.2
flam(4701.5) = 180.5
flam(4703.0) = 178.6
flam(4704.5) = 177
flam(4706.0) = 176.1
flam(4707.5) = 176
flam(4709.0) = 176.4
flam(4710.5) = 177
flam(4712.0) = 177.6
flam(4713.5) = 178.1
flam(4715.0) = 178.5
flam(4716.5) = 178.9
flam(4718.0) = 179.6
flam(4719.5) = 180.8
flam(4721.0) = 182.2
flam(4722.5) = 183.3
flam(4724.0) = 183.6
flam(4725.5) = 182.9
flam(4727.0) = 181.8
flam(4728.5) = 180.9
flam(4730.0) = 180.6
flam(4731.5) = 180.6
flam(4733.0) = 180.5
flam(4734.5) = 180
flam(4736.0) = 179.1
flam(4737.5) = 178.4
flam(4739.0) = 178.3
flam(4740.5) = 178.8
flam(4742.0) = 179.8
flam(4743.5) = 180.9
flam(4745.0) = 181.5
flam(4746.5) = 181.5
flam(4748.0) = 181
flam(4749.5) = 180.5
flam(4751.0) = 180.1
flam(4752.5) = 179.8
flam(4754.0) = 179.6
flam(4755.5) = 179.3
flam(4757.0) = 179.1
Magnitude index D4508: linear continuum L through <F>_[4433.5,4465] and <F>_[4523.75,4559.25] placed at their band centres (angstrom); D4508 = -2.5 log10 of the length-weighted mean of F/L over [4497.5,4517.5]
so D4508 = -0.06 mag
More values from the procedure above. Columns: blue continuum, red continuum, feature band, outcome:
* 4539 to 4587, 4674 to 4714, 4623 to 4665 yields -0.01 mag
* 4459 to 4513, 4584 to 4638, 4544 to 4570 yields 0.02 mag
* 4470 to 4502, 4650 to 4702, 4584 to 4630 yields -0.01 mag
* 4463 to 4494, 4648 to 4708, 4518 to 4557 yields 0.02 mag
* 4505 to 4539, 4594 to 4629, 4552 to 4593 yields 0.02 mag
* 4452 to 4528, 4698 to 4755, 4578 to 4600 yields -0.01 mag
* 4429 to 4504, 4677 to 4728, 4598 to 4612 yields -0.02 mag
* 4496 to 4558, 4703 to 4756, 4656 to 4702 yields -0.01 mag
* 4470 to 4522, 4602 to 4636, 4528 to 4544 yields 0.05 mag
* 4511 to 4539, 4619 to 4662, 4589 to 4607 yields -0.01 mag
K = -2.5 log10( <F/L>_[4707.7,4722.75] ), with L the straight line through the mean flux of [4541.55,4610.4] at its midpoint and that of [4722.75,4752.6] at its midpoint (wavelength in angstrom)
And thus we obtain 0.01 mag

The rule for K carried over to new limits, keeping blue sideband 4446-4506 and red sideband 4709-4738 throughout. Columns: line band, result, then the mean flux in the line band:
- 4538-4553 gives 0.013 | 176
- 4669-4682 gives -0.006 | 181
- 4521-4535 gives 0.011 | 177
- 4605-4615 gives -0.030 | 184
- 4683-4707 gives -0.013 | 182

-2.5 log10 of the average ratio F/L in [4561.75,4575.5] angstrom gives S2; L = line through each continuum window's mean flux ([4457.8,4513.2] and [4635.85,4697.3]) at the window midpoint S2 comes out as -0.003 mag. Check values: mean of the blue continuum 180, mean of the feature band 181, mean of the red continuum 182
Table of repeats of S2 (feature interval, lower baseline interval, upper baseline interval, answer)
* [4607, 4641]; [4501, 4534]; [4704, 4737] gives -0.01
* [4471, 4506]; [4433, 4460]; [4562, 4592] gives -0.01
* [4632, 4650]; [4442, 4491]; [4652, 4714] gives -0.01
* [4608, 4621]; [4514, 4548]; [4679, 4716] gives -0.03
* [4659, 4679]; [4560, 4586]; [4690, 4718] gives 0.00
